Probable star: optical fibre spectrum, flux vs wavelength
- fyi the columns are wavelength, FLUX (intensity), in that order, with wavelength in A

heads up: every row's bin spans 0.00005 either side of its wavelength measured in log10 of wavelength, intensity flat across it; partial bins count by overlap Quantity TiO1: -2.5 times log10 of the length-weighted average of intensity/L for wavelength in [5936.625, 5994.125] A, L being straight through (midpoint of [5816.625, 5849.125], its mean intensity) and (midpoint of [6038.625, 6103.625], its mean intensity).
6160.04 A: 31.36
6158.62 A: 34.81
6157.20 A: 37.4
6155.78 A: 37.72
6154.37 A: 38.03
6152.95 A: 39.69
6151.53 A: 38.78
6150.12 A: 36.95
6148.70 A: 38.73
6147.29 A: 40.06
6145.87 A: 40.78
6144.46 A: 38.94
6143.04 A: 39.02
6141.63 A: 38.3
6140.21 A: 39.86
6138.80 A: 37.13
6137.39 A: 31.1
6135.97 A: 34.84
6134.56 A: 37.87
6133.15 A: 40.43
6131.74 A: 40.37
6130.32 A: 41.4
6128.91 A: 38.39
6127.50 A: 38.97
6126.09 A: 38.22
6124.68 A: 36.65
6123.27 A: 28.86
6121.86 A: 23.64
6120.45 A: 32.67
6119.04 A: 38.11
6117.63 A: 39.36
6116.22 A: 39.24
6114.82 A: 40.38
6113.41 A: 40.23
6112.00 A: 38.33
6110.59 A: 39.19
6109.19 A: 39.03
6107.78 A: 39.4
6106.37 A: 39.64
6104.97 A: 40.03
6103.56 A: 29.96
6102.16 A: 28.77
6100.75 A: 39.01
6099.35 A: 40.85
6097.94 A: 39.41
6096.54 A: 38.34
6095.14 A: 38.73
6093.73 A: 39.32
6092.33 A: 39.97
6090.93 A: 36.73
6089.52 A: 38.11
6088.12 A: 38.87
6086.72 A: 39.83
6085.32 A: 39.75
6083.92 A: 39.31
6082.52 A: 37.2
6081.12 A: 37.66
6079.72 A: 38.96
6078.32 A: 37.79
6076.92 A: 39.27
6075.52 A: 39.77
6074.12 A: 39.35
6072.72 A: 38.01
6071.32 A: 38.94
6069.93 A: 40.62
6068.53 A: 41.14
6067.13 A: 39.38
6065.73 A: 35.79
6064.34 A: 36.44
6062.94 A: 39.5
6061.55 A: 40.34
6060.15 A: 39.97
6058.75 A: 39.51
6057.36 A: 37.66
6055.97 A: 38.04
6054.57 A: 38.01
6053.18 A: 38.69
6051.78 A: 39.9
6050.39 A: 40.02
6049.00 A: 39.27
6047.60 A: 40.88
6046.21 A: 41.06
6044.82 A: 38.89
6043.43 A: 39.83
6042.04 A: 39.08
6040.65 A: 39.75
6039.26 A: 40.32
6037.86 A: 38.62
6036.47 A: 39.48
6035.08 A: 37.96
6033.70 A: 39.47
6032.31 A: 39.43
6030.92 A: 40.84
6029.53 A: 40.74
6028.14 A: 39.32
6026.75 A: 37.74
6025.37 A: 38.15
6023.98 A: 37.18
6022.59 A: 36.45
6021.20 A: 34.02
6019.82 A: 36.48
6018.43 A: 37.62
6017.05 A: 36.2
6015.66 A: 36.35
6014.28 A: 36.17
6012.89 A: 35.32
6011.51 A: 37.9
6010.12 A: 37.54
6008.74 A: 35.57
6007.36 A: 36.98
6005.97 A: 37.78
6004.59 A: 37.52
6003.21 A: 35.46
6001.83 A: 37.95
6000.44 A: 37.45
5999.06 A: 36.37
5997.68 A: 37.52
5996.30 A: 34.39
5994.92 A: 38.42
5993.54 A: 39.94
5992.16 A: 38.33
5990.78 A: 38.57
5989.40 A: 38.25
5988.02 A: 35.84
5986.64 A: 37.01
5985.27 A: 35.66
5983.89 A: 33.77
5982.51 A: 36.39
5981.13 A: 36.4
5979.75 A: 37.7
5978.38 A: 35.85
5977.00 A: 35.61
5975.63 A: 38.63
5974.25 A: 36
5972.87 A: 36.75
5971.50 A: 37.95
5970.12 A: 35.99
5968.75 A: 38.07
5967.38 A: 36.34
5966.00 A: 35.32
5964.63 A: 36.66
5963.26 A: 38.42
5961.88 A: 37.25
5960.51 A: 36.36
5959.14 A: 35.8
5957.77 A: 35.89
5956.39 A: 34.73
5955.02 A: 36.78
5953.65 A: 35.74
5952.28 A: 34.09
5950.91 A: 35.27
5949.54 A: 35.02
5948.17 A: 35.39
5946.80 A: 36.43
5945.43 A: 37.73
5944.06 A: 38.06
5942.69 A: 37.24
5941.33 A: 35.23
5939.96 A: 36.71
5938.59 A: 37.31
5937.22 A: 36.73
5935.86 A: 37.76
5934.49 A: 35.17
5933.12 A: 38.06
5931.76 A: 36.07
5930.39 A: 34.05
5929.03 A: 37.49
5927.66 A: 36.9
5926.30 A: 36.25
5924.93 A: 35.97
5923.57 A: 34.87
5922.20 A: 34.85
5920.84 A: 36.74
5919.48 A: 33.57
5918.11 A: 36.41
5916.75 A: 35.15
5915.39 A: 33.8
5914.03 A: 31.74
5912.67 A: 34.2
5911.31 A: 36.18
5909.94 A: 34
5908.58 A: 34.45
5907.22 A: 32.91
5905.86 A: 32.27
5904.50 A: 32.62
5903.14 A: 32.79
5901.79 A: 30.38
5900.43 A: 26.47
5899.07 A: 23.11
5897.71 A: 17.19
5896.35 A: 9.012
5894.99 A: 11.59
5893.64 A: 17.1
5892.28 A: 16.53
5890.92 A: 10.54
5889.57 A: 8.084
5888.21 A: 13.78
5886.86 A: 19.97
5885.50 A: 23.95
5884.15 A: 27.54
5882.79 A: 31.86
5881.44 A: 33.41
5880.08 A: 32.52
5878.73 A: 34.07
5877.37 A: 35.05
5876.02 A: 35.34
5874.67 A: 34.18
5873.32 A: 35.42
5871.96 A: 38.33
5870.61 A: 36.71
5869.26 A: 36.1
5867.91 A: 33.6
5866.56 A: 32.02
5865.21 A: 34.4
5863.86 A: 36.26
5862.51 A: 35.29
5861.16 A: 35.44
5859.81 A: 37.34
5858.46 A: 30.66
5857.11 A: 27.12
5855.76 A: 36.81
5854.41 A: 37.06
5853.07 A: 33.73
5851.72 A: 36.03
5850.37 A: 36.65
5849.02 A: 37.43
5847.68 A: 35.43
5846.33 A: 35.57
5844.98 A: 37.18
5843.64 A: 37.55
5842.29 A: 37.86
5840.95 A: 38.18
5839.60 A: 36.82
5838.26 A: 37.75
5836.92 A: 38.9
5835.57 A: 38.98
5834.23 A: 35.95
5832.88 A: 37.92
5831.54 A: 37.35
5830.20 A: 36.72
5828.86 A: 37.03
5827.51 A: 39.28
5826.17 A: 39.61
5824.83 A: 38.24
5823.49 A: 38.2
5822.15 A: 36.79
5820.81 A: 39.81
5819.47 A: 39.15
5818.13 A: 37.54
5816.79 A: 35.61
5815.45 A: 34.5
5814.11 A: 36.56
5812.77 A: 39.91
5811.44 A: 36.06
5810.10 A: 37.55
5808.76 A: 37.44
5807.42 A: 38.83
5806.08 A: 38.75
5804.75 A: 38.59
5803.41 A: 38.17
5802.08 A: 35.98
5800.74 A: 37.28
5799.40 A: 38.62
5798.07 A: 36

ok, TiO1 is 0.05 mag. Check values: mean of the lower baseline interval 37.7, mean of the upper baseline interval 38.8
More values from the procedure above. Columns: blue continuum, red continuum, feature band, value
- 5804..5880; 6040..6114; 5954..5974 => 0.032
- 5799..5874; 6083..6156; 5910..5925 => 0.069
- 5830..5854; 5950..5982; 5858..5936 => 0.192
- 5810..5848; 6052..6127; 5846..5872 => 0.077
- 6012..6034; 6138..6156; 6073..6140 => 0.020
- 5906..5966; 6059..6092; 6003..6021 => 0.023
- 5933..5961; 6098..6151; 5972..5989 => 0.003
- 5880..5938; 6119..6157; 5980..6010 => -0.145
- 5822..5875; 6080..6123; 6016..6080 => -0.042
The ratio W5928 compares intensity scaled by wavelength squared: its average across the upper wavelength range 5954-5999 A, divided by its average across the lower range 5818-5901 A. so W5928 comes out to 1.19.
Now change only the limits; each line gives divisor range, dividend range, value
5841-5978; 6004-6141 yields 1.21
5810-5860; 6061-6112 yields 1.14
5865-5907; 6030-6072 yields 1.54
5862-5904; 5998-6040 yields 1.45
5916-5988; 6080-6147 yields 1.10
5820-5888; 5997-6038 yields 1.13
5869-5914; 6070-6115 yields 1.50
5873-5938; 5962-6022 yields 1.26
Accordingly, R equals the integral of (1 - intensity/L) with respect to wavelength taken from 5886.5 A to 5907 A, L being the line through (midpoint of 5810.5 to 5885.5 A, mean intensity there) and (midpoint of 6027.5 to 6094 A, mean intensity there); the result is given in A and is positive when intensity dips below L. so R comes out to 9.1 A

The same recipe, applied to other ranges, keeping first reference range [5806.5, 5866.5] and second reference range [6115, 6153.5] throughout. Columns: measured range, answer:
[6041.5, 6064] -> -1.3 A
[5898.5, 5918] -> 2.4 A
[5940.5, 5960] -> 0.5 A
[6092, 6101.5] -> -0.5 A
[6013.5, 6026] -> 0.2 A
